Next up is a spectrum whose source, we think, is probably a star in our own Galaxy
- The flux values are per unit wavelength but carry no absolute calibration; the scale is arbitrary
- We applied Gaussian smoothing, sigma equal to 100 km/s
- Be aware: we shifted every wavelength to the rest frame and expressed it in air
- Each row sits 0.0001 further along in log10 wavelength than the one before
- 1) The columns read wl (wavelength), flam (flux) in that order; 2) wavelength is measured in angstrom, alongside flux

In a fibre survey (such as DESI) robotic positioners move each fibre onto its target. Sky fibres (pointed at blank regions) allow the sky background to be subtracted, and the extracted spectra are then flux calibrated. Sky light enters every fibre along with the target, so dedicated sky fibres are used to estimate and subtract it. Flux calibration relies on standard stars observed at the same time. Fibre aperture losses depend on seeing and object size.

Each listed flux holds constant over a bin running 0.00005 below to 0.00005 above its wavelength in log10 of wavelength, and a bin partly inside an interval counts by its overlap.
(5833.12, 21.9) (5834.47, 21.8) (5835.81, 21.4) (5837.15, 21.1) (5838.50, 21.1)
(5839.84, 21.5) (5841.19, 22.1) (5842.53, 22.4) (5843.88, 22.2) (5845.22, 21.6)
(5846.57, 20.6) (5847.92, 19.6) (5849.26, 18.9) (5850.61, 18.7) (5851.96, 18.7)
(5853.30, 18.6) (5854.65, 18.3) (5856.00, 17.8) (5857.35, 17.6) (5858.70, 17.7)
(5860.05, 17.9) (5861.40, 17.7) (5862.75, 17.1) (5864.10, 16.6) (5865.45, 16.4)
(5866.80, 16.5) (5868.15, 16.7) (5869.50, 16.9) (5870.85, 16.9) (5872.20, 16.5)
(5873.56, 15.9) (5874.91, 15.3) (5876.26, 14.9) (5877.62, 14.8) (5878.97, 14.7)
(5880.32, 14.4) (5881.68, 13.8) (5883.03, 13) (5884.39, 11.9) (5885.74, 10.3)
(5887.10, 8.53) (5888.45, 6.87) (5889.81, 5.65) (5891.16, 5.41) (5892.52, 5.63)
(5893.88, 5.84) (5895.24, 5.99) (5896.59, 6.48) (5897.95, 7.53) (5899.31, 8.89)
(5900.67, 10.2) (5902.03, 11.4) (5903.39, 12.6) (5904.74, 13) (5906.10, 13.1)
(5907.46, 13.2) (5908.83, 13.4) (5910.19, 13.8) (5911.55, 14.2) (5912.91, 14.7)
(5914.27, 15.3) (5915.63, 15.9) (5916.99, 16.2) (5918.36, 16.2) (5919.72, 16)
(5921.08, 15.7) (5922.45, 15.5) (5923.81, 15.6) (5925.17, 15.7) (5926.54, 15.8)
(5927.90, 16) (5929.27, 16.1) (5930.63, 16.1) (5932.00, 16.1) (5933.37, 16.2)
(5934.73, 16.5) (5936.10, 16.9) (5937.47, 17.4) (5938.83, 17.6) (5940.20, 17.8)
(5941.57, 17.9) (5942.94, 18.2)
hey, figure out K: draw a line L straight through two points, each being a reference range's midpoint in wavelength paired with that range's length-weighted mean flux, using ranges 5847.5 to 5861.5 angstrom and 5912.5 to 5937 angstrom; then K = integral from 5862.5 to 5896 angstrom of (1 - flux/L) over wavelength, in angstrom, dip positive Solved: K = 9.5 angstrom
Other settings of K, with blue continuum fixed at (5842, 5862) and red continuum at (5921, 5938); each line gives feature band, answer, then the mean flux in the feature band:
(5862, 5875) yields 1.4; 16.5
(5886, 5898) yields 7.6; 6.51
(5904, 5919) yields 2.1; 14.4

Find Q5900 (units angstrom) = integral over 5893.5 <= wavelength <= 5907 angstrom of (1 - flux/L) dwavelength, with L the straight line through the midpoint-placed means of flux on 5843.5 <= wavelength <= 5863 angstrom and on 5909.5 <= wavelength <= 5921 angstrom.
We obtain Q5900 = 5.4 angstrom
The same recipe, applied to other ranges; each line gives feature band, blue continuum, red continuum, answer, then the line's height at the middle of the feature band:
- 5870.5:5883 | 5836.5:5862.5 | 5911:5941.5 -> 2.25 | 18.4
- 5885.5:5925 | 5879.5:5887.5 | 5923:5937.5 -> 7.47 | 14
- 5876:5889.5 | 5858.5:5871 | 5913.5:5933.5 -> 3.75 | 16.7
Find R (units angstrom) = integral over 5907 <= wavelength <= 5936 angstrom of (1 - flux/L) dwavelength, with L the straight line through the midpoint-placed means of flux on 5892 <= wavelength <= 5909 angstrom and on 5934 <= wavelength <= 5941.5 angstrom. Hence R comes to -3.4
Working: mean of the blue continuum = 9.72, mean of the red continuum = 17.3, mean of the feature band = 15.5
